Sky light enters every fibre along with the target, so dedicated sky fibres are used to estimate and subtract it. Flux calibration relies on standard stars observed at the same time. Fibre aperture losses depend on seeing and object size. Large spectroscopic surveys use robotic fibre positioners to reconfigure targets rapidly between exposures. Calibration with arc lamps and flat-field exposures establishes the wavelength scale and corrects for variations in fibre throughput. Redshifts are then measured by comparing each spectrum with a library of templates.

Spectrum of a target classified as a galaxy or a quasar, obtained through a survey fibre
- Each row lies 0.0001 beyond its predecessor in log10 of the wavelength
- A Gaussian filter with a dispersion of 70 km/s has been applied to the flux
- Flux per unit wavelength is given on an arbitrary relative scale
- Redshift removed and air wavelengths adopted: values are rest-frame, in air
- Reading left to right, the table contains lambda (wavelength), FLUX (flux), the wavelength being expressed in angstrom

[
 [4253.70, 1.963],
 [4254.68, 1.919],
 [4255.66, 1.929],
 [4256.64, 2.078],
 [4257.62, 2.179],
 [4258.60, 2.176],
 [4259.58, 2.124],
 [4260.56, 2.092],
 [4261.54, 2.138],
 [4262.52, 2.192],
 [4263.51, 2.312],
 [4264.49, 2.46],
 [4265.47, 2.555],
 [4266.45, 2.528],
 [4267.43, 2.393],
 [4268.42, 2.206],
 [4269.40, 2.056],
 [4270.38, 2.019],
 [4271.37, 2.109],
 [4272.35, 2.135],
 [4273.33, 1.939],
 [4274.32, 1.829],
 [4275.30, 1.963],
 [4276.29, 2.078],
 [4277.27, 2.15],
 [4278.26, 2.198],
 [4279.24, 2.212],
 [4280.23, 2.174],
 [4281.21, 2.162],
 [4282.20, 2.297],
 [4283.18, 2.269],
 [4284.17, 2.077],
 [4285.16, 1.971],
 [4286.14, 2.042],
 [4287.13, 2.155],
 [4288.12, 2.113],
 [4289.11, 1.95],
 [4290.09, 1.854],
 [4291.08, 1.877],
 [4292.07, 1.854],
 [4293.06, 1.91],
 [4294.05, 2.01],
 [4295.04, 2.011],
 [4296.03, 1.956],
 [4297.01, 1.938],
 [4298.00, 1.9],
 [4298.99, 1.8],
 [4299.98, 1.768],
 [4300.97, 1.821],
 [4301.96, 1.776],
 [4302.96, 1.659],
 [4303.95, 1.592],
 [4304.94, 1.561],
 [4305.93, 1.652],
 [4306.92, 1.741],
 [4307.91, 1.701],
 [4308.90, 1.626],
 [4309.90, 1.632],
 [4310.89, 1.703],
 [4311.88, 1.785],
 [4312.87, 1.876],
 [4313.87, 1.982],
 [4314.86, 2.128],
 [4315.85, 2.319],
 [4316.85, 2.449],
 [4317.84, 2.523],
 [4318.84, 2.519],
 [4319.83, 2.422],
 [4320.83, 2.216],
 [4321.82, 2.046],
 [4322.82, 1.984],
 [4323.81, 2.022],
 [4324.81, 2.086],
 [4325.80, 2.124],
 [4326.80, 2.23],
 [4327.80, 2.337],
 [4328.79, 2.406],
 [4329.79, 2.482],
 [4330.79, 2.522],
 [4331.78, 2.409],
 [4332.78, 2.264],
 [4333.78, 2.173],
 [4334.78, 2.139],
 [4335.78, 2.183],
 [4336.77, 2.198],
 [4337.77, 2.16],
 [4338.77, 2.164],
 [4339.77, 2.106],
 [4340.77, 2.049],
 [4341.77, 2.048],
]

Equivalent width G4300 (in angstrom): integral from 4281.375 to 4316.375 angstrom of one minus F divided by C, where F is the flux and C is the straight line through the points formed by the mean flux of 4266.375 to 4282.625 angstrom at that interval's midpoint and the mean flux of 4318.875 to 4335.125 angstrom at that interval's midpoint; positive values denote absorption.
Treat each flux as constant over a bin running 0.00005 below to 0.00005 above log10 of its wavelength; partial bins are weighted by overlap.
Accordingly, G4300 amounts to 4.63 angstrom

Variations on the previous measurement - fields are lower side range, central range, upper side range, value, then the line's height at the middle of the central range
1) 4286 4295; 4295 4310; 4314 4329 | 2.32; 2.08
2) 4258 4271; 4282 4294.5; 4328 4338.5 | 1.33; 2.26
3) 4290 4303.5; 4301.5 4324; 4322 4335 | 1.19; 2.05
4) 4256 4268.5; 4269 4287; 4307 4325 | 0.85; 2.2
